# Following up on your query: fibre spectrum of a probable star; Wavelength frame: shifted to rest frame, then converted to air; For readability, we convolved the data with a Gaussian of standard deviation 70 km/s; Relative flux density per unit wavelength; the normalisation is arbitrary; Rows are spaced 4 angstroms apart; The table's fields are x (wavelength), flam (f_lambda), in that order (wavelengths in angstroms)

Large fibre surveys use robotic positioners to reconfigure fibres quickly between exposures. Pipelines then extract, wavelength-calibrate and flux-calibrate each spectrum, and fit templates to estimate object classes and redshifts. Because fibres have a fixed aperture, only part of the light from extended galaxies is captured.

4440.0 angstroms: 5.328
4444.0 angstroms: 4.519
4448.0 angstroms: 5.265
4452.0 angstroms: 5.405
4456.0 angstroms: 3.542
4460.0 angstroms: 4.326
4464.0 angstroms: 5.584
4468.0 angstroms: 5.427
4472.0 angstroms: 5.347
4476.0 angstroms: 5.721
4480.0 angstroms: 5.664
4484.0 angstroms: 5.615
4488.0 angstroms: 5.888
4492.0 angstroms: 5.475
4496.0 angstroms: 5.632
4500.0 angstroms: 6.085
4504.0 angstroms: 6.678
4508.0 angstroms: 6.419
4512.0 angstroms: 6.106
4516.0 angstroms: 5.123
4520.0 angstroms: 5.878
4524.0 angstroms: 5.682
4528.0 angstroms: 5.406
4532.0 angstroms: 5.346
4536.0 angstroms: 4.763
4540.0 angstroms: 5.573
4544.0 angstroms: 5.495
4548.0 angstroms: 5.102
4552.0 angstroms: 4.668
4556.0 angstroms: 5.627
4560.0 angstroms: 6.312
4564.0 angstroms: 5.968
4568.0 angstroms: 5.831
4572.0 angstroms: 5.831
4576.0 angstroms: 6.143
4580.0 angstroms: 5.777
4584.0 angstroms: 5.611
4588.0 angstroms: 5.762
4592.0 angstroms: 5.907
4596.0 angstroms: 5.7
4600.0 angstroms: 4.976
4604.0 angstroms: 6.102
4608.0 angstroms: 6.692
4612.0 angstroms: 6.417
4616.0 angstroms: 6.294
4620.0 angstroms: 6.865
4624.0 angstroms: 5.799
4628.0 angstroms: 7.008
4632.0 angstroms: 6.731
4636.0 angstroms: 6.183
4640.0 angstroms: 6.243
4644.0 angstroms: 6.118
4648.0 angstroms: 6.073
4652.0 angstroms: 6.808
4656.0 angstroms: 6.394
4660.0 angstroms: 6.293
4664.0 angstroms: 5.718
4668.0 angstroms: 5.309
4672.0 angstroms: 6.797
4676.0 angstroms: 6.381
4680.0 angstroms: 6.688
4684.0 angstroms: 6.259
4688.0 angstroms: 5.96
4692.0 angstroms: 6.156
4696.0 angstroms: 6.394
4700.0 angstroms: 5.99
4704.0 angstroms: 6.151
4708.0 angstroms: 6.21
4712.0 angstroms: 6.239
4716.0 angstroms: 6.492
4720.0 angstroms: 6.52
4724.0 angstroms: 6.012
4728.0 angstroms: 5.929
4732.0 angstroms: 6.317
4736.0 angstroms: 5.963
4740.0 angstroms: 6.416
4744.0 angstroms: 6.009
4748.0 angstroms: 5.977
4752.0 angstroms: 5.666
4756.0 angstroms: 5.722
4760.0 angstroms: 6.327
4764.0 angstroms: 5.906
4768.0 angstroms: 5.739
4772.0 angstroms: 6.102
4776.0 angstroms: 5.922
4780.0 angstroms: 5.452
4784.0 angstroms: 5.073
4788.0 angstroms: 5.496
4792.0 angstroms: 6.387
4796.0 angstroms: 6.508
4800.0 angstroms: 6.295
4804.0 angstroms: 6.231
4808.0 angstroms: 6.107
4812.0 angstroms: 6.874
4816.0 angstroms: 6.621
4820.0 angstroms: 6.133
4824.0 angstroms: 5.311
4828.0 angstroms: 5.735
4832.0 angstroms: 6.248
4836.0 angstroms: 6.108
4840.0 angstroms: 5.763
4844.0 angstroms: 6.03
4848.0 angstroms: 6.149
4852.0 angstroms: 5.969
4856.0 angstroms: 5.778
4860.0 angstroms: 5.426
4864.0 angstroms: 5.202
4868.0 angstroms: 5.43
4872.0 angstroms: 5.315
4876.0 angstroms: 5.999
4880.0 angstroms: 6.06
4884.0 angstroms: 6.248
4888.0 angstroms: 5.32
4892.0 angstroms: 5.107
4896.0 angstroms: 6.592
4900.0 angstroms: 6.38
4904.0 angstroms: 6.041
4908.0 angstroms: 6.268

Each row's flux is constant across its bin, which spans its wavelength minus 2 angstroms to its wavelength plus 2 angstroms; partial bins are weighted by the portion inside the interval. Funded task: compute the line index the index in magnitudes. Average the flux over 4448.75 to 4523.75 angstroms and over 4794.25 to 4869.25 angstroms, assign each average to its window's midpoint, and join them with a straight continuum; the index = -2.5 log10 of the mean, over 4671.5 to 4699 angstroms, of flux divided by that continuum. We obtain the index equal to -0.10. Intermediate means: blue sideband 5.55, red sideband 6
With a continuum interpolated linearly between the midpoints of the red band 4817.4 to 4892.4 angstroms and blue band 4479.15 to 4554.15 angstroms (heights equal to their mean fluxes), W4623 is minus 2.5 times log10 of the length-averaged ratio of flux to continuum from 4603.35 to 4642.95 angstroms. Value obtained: -0.139 mag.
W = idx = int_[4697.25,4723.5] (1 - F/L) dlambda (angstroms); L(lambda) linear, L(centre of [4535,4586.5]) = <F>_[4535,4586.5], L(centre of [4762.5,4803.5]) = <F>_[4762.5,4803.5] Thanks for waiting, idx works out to -2.0 angstroms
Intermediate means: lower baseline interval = 5.61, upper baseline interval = 5.9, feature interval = 6.26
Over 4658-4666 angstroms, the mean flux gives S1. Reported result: 6.01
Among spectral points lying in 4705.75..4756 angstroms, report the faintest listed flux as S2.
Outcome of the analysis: 5.666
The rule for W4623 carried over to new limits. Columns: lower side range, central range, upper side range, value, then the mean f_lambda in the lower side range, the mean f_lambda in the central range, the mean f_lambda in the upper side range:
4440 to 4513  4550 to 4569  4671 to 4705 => 0.02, 5.47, 5.67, 6.3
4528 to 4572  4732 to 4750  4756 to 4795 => -0.06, 5.48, 6.12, 5.84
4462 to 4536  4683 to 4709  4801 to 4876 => -0.06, 5.7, 6.15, 5.92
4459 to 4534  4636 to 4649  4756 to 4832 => -0.06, 5.67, 6.16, 6.01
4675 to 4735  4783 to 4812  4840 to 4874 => -0.04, 6.24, 6.11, 5.67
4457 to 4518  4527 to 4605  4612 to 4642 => 0.09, 5.64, 5.59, 6.44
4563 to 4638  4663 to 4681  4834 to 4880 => -0.03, 6.09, 6.18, 5.76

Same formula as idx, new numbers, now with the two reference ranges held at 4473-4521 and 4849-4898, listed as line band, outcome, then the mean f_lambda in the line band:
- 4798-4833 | -2.7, 6.17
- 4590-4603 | 0.5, 5.57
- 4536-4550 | 1.3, 5.3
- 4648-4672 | -1.5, 6.16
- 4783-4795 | -0.1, 5.77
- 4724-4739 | -0.8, 6.09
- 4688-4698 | -0.8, 6.21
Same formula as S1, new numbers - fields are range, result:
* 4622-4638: 6.43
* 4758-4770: 5.99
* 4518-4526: 5.78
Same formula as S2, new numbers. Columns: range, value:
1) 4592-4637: 4.976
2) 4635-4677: 5.309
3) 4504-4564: 4.668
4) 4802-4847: 5.311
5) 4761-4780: 5.452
